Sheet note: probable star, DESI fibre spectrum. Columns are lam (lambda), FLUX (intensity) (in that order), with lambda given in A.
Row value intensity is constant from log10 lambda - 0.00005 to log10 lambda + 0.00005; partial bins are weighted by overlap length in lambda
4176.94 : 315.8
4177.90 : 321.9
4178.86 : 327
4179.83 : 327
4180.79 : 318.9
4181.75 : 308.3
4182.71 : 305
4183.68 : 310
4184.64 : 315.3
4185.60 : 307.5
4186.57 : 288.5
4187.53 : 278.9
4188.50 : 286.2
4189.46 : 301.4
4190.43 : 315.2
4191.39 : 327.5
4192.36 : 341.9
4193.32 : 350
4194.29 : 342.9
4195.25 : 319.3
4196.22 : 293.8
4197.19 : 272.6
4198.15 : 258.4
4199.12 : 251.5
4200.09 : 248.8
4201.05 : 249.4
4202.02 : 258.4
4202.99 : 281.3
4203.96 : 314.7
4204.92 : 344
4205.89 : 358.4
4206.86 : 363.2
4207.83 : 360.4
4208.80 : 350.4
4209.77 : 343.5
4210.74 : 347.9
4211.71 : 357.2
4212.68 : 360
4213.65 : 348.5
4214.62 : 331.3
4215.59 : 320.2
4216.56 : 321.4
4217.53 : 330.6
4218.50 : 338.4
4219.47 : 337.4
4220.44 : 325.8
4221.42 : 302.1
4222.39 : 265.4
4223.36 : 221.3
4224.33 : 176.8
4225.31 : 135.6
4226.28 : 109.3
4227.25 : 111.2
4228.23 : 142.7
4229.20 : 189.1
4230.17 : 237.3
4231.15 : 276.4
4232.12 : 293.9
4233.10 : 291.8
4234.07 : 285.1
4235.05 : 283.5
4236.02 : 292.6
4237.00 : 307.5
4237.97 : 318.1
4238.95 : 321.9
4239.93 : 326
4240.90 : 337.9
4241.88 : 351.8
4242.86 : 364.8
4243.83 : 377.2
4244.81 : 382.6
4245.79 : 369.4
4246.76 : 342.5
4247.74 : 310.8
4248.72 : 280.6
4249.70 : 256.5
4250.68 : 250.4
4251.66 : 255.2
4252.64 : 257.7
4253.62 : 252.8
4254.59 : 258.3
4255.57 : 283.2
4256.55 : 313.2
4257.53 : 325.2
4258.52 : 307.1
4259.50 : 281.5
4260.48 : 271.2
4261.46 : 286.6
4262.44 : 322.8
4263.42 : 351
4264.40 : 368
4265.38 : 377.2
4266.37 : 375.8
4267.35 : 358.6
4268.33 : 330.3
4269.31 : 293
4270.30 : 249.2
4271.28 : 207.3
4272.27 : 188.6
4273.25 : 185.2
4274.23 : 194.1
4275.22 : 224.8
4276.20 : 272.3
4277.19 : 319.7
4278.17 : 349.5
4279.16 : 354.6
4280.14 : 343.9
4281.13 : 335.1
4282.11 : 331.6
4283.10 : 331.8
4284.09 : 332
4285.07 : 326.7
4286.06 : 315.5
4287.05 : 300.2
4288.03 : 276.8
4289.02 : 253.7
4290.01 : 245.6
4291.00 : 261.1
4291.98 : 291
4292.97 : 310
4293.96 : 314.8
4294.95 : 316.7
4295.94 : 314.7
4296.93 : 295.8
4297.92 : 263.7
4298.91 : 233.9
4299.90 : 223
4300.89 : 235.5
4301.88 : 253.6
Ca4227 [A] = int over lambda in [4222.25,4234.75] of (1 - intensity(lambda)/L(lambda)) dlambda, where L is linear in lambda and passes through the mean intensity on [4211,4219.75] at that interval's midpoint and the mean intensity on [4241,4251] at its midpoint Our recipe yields 4.7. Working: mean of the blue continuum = 339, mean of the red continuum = 330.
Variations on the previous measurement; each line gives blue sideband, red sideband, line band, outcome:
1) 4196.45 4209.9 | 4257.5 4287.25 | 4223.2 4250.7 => 2.5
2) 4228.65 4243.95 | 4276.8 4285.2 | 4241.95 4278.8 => 2.5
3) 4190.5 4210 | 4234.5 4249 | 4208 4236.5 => 3.9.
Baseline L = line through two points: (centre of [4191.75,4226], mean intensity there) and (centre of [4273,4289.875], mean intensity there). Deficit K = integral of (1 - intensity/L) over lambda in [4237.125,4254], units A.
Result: -0.8 A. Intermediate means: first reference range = 305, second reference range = 297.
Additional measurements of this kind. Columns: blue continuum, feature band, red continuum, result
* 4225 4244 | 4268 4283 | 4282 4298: 0.6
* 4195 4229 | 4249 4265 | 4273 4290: 0.1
